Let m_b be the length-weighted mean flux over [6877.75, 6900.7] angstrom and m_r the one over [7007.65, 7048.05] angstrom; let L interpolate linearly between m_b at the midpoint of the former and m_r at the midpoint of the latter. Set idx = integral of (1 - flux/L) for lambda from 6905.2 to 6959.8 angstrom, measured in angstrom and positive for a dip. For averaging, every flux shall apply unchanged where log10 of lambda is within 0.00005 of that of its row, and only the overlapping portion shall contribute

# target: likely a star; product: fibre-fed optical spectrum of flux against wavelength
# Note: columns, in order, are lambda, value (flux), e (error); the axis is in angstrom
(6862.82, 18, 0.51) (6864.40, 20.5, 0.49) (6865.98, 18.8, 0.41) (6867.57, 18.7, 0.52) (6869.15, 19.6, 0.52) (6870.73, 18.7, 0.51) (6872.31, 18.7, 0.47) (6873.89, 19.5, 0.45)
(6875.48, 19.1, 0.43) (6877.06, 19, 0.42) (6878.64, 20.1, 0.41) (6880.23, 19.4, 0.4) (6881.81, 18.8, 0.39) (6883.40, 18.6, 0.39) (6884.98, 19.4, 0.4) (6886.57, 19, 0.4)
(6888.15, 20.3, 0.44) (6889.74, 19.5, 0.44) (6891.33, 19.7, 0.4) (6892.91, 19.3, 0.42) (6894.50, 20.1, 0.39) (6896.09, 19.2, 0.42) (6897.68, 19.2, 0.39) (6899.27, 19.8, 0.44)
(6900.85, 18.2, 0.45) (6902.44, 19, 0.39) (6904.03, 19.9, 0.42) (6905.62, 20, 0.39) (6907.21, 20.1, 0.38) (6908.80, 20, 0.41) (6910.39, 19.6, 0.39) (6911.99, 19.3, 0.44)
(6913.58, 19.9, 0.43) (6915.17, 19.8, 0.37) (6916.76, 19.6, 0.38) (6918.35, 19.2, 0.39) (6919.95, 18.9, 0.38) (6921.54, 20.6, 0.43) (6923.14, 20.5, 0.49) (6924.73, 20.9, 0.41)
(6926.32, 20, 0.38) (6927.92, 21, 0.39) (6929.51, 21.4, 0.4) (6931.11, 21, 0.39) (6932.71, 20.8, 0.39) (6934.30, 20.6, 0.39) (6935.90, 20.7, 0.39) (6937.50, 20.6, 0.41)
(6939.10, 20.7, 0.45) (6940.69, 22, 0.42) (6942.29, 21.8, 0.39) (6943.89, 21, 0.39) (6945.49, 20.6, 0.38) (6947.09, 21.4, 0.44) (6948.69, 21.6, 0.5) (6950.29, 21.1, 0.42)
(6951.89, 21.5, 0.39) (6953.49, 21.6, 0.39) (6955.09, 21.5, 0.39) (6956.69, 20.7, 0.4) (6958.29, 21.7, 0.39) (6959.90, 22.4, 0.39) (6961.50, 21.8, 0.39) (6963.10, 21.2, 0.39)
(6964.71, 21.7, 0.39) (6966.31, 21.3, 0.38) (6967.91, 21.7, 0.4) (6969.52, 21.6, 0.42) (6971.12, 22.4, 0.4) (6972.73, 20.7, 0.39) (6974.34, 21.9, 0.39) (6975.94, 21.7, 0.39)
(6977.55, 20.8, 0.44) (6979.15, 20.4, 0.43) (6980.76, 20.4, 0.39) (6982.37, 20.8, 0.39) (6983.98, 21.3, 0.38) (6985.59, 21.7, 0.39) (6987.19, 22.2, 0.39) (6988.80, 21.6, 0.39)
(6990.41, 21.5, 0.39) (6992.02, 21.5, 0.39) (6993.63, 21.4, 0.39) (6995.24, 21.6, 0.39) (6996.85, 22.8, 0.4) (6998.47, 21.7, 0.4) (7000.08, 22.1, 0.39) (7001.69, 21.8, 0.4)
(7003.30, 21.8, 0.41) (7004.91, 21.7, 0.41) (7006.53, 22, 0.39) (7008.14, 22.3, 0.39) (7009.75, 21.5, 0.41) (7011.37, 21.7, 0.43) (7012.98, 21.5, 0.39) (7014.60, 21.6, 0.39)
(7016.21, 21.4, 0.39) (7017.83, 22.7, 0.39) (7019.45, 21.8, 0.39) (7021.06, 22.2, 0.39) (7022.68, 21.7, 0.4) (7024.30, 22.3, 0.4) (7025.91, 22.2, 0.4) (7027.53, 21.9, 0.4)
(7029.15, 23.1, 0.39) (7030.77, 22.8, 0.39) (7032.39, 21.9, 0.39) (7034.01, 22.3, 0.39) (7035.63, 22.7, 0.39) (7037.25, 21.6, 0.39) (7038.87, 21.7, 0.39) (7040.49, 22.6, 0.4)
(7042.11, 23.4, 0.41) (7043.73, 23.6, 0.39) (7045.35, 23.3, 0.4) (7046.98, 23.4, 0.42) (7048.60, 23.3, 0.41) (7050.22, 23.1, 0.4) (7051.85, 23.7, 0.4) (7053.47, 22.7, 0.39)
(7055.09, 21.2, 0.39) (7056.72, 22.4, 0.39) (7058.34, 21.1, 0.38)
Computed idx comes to -0.9 angstrom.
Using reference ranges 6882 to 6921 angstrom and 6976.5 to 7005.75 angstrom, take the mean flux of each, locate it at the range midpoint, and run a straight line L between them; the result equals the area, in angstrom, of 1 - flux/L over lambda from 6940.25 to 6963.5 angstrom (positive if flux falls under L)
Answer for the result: -0.9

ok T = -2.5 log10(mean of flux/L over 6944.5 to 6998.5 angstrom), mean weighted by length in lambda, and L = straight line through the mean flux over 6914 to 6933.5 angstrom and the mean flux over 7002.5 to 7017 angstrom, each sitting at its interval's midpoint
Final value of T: -0.019 mag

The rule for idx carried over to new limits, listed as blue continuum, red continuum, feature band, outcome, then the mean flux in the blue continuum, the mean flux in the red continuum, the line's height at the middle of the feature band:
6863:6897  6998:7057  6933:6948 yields -0.4 angstrom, 19.3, 22.3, 20.5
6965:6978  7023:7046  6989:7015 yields 0.3 angstrom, 21.5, 22.5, 22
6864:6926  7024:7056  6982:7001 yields -0.1 angstrom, 19.5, 22.6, 21.6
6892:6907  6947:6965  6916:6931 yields 0.0 angstrom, 19.4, 21.5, 20.3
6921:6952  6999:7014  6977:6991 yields 0.2 angstrom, 21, 21.8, 21.6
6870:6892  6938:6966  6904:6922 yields 0.5 angstrom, 19.3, 21.4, 20.2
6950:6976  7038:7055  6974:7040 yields 1.6 angstrom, 21.6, 23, 22.3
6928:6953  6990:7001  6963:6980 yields 0.1 angstrom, 21.1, 21.8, 21.5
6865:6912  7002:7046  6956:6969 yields -0.4 angstrom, 19.4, 22.2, 20.9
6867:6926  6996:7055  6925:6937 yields -0.3 angstrom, 19.5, 22.3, 20.3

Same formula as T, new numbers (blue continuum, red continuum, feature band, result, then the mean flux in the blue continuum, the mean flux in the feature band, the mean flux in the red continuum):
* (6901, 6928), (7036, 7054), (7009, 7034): 0.02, 19.8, 22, 22.9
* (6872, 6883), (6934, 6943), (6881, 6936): 0.02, 19.2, 19.8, 21.1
